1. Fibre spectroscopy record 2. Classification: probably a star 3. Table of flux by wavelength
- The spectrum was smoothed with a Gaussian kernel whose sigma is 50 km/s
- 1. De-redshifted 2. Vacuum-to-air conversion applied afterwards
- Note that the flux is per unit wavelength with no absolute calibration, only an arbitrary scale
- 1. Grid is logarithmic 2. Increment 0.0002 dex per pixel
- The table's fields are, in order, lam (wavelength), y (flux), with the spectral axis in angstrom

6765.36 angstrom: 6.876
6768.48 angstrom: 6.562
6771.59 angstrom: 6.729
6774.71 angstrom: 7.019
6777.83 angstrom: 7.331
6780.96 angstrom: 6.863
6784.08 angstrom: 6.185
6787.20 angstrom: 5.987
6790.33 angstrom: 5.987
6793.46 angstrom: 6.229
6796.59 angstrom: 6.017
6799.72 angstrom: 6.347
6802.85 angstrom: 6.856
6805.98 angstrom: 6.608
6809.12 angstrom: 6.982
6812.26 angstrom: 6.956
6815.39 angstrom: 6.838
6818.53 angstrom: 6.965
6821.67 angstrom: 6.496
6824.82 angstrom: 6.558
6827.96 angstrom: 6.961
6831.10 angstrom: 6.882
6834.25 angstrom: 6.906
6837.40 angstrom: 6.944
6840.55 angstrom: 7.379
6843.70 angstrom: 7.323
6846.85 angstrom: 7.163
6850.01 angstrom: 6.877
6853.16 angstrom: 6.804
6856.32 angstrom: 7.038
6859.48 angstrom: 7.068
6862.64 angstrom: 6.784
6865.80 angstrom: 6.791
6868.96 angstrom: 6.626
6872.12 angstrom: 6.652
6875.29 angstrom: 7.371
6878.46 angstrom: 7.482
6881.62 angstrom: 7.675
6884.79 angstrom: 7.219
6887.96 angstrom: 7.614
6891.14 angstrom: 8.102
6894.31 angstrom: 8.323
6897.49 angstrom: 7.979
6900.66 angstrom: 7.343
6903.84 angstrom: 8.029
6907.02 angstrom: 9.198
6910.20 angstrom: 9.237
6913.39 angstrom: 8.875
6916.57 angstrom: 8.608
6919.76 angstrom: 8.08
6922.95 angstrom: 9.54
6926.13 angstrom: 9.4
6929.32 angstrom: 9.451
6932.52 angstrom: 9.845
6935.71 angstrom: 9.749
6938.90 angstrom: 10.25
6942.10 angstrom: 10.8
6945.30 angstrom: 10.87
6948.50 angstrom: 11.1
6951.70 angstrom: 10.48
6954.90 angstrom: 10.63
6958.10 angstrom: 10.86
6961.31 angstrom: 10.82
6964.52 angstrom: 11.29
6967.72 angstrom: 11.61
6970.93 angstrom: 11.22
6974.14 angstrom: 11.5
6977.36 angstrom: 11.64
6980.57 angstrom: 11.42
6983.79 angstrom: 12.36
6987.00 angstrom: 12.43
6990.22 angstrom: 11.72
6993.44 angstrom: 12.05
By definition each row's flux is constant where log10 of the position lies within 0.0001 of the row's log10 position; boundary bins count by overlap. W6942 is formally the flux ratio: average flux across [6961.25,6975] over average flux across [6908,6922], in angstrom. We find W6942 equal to 1.3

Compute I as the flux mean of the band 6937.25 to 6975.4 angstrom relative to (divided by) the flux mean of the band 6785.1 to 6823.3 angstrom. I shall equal 1.68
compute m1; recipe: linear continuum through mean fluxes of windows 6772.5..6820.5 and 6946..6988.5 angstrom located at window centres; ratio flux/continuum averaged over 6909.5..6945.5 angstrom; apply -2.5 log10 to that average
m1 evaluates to 0.08 mag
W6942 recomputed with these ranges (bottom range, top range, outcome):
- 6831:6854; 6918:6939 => 1.34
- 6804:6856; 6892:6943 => 1.30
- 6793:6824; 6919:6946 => 1.47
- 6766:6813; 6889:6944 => 1.37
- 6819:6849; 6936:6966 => 1.54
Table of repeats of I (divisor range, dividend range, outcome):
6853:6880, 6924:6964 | 1.49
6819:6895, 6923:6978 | 1.49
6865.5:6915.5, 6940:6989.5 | 1.44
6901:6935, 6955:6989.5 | 1.28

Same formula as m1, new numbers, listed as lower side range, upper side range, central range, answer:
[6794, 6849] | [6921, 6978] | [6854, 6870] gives 0.167 mag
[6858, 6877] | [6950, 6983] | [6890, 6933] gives 0.012 mag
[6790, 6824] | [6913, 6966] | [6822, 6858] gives 0.073 mag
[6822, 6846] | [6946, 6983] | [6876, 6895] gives 0.125 mag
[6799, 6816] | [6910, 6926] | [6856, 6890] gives 0.128 mag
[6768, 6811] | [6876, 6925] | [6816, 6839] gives 0.048 mag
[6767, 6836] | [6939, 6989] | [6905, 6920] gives 0.110 mag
